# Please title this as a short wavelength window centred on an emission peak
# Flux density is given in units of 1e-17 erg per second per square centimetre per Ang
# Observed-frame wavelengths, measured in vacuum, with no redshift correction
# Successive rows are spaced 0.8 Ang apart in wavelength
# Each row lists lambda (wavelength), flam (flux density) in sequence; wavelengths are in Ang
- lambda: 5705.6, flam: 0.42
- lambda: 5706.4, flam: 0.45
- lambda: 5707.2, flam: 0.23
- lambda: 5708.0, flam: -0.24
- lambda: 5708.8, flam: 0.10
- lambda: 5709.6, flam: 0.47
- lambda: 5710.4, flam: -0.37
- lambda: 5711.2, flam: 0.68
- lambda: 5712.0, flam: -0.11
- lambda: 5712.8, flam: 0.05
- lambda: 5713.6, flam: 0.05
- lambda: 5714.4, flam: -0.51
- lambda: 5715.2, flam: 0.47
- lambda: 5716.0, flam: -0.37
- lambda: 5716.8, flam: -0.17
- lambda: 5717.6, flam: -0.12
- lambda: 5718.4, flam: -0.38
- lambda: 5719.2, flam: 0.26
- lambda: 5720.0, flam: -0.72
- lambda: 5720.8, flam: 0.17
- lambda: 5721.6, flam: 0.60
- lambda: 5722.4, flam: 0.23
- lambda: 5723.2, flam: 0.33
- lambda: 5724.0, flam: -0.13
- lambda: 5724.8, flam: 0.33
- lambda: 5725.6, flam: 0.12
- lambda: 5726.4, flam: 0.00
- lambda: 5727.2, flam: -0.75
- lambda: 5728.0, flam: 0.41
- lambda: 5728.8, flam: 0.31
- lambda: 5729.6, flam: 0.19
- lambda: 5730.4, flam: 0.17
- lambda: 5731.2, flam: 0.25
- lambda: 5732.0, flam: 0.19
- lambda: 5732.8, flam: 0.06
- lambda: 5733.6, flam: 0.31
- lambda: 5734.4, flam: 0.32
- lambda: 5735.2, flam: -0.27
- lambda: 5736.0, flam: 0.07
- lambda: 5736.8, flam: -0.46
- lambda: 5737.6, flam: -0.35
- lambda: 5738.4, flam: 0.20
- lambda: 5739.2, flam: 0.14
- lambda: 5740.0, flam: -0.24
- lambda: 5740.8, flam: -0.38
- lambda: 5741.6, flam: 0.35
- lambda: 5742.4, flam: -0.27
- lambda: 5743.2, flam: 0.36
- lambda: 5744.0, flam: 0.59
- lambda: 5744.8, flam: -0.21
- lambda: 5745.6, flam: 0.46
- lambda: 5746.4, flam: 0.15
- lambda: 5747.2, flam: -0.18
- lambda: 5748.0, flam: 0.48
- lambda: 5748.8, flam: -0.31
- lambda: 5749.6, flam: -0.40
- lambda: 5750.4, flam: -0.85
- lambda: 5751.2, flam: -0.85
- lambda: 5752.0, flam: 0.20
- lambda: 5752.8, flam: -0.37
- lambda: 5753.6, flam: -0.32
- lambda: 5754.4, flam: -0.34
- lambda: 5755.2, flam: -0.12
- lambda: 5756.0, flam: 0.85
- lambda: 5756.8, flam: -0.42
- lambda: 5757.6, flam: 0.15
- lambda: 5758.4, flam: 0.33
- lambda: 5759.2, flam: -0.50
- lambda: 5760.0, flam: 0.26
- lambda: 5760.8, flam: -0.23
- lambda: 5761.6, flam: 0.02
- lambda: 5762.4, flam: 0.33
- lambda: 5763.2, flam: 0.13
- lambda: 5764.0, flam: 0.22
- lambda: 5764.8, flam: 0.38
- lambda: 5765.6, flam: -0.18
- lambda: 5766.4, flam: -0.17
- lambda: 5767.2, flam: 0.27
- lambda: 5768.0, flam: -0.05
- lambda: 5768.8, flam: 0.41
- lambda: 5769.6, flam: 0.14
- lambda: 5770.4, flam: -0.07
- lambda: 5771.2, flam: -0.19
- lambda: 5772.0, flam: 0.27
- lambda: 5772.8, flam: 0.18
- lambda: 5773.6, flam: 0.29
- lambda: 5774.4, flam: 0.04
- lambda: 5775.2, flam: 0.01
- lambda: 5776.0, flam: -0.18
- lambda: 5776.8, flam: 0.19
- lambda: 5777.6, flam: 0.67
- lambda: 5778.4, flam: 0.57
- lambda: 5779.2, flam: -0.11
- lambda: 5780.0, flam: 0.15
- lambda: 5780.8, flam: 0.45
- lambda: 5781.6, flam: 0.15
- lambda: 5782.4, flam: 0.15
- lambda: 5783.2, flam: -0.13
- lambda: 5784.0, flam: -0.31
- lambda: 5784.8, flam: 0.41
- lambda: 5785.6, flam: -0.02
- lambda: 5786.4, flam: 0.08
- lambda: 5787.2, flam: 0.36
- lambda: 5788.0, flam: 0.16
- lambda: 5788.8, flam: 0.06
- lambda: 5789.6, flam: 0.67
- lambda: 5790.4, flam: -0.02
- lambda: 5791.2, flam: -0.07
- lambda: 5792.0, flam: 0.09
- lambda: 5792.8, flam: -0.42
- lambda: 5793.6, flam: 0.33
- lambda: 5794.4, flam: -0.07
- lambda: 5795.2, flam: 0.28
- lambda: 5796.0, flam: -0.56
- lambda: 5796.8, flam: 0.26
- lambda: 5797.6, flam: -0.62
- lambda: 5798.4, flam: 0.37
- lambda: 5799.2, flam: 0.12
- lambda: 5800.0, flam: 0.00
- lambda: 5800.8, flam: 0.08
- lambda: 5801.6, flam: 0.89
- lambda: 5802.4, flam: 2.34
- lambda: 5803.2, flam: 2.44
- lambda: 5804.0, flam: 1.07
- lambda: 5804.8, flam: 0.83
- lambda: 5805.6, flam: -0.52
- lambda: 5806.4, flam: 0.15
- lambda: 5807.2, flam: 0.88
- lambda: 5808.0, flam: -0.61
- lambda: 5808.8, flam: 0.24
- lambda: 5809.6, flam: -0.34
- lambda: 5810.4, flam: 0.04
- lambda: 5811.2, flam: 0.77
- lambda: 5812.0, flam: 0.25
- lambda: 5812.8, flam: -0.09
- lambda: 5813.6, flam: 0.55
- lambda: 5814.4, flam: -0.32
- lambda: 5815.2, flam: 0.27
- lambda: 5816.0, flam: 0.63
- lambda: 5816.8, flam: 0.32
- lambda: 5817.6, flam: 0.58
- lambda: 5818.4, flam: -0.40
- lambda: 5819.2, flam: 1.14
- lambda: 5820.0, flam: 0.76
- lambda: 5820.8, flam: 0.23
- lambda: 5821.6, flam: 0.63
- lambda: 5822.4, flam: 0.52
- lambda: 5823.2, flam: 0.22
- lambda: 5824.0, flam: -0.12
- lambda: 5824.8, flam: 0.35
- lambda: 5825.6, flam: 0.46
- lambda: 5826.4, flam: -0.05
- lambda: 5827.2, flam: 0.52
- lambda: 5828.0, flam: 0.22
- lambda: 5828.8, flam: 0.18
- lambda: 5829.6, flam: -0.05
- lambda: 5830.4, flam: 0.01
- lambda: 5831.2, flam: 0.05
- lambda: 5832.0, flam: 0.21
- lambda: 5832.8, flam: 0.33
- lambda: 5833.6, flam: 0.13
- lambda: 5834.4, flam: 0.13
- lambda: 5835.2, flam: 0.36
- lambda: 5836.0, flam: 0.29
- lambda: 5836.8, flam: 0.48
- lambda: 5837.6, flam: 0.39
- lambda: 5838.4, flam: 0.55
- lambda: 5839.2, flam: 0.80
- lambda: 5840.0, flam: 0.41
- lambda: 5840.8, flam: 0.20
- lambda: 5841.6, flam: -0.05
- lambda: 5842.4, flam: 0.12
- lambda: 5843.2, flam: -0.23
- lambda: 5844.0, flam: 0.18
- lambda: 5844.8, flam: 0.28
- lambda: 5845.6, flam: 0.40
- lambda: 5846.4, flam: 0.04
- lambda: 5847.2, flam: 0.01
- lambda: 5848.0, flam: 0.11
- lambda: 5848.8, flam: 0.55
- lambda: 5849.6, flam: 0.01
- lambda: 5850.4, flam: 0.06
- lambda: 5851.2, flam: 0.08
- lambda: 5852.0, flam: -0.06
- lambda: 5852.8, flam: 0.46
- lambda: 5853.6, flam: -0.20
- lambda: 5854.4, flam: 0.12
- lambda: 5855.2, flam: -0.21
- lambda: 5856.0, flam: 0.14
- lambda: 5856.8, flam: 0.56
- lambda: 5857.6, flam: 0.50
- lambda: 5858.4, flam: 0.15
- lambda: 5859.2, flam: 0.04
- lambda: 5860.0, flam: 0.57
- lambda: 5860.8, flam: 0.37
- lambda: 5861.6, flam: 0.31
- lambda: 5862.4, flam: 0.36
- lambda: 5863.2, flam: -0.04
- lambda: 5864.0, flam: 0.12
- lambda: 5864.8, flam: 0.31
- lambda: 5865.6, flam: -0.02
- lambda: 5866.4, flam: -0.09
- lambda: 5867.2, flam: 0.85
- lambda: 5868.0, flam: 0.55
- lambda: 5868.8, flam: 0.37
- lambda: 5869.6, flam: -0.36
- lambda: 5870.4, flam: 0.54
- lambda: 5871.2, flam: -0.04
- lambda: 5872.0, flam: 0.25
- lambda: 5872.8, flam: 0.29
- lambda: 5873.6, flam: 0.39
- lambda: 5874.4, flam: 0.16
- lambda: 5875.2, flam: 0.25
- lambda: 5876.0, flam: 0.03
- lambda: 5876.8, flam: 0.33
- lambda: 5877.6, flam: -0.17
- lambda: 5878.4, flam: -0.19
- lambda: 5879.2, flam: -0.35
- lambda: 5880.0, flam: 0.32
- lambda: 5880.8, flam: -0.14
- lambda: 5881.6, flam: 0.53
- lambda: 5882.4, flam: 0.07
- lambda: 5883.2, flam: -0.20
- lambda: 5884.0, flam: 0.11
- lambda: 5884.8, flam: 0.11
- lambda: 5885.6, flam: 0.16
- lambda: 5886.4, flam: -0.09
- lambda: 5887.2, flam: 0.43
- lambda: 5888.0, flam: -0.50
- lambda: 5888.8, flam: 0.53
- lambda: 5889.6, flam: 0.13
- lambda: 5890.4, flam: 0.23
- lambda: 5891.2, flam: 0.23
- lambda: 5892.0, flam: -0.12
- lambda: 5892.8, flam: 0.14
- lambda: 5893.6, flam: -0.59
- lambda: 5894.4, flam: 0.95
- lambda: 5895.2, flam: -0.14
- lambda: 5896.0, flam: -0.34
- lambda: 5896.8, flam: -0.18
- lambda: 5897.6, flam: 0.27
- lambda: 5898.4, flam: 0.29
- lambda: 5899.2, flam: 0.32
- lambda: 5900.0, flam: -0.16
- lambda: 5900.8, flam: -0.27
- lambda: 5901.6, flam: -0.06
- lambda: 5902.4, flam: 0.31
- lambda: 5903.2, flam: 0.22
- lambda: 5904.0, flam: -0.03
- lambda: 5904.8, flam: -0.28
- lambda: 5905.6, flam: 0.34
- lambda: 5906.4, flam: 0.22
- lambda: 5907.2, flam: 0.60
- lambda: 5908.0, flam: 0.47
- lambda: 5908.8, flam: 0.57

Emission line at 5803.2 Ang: H-beta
